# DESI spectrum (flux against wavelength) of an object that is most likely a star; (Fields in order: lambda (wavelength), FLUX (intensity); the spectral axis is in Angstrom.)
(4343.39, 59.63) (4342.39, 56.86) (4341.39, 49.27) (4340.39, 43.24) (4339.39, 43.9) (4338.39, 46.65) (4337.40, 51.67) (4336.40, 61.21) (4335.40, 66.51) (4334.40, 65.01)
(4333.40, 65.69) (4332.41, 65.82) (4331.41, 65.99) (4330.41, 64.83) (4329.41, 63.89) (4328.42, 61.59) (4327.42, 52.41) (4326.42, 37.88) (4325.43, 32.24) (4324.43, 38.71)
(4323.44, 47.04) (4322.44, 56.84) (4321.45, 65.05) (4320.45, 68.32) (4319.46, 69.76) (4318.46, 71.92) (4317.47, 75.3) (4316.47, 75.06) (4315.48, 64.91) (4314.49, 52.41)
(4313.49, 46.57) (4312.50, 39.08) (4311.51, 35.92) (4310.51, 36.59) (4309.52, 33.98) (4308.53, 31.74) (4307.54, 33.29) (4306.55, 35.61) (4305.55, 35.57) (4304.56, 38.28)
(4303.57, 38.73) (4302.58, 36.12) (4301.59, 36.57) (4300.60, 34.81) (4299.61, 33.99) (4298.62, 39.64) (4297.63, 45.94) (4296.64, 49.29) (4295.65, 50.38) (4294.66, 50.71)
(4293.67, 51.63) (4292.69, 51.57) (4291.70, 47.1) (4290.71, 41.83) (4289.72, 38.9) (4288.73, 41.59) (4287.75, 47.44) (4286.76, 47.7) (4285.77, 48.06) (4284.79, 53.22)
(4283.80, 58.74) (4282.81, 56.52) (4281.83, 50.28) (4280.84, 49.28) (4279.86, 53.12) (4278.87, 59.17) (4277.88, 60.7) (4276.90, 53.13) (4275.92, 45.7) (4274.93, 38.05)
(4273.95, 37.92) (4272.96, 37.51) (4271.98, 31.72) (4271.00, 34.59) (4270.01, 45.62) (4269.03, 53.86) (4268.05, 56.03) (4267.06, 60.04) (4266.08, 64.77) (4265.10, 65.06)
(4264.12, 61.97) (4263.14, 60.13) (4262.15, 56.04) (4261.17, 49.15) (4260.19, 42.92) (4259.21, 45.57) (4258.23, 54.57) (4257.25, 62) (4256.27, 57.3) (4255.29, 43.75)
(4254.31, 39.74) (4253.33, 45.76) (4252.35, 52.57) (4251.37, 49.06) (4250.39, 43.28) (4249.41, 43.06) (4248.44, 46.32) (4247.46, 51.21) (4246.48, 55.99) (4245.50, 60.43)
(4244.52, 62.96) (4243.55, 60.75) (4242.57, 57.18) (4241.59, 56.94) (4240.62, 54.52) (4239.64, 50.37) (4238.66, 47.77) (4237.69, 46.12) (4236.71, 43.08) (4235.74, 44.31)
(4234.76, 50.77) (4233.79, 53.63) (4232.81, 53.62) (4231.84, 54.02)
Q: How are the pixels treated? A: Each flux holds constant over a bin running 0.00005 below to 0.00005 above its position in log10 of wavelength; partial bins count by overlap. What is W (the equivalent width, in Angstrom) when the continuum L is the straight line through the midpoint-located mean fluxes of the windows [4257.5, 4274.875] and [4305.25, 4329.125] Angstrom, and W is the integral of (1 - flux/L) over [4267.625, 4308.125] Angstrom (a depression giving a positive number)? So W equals 4.2 Angstrom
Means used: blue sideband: 50.3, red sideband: 50.2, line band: 45.1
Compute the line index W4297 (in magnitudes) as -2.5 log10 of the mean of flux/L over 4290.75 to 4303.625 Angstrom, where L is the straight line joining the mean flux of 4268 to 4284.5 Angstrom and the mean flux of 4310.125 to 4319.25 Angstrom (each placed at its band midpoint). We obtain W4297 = 0.20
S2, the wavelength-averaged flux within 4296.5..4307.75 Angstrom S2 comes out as 37.9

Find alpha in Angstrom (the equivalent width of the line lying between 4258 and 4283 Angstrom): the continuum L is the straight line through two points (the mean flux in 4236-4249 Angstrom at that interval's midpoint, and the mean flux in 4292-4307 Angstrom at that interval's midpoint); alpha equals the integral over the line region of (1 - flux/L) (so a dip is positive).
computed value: -1.64 Angstrom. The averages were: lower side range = 53.2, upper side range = 42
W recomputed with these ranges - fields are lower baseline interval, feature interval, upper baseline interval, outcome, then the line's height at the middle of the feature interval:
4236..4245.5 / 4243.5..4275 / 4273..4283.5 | 0.7 Angstrom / 51.7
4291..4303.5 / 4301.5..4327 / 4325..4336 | 2.0 Angstrom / 51.3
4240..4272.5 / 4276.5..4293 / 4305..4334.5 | 0.6 Angstrom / 52.5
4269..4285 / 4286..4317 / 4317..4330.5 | 5.5 Angstrom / 52.8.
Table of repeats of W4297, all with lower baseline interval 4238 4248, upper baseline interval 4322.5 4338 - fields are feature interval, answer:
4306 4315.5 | 0.37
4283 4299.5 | 0.17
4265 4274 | 0.15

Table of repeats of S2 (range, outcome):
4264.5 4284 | 50.5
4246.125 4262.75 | 49.3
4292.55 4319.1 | 45.4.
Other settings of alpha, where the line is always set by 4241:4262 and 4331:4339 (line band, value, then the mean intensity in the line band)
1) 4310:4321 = 0.2 Angstrom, 57.8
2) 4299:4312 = 5.0 Angstrom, 35.5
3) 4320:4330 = 1.2 Angstrom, 52.4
